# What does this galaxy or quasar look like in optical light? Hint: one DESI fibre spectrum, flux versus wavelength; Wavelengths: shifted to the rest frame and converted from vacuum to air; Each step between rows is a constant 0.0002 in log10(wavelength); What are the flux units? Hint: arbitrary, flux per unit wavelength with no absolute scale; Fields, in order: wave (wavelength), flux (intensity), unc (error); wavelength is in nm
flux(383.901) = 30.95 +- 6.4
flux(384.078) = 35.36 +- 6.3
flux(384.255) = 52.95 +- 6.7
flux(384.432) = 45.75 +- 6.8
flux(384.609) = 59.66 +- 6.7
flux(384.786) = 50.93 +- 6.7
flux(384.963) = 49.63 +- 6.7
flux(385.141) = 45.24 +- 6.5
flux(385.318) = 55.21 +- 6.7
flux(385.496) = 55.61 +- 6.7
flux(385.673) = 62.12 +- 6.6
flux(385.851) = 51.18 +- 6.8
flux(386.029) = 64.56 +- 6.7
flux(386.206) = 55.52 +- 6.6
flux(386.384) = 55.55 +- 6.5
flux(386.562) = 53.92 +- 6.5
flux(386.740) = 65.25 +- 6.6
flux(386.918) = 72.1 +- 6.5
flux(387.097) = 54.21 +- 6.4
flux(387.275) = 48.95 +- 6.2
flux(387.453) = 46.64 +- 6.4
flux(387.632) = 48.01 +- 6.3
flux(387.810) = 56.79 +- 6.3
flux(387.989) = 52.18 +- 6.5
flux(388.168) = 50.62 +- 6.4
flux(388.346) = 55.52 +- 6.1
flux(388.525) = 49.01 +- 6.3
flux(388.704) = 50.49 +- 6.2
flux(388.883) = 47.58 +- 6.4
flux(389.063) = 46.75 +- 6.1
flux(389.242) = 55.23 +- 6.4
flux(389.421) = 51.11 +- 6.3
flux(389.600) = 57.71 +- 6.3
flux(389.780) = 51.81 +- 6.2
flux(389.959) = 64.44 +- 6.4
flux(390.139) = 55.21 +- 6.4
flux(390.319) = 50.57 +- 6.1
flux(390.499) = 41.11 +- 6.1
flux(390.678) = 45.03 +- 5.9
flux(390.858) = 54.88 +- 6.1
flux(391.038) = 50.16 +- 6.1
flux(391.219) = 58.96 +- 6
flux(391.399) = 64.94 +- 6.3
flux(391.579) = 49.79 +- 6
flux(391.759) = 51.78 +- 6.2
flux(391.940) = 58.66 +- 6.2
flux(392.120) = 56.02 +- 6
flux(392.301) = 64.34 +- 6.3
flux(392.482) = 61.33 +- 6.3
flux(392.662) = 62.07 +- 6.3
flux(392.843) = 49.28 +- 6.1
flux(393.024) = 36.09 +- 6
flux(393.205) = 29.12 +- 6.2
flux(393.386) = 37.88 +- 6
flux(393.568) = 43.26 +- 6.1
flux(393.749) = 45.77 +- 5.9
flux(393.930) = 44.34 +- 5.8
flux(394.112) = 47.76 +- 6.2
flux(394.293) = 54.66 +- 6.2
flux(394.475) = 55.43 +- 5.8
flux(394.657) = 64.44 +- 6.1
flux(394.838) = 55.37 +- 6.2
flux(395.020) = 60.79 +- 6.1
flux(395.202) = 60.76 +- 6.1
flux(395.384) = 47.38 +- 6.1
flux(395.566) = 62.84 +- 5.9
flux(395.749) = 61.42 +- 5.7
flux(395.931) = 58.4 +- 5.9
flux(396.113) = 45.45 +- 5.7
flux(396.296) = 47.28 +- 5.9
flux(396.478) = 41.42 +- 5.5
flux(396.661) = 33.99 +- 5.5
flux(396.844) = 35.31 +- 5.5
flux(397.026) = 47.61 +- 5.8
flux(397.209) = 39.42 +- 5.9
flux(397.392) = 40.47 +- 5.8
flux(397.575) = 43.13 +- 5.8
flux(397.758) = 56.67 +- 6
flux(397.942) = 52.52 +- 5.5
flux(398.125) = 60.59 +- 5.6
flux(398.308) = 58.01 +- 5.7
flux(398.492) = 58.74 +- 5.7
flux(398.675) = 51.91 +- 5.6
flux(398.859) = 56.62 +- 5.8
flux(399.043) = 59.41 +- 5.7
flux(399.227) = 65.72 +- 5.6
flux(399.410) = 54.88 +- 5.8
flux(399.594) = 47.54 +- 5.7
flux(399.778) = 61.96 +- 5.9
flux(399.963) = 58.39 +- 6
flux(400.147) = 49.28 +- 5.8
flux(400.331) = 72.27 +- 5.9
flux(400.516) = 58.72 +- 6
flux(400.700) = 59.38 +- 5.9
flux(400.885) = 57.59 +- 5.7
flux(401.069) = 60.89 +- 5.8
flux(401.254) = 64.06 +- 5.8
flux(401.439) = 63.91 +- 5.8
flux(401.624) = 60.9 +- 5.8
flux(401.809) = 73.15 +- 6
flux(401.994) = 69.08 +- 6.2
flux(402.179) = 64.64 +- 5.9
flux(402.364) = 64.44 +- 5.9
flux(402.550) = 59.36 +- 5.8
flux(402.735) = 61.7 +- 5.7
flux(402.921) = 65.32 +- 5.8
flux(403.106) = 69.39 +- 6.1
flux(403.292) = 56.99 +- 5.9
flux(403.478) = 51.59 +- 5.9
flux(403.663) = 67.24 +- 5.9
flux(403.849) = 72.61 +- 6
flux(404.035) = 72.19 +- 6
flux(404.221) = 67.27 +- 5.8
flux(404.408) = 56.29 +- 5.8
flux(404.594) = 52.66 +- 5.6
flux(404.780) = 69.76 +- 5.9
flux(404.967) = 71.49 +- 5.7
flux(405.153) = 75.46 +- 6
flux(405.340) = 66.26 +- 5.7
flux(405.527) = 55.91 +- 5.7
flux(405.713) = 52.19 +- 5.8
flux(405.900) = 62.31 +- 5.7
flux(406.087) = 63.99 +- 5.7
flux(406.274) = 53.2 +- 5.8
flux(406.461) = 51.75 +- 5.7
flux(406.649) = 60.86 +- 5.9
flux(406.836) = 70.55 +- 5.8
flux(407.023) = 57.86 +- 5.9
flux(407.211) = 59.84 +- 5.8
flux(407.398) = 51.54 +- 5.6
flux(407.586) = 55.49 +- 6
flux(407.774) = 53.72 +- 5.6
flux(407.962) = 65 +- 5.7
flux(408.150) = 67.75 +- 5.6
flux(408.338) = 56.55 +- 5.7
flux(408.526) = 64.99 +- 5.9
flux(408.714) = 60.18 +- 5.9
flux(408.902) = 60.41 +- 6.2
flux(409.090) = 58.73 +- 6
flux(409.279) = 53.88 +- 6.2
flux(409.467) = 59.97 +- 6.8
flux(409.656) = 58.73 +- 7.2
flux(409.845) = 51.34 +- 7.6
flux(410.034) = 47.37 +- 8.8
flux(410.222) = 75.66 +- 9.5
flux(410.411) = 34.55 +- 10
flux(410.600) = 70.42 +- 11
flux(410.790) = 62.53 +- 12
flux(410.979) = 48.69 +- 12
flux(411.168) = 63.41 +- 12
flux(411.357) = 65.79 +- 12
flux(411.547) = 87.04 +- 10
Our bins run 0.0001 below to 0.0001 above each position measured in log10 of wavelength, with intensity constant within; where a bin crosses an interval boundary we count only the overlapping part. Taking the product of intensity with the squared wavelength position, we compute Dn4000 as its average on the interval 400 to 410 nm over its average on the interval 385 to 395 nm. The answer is 1.25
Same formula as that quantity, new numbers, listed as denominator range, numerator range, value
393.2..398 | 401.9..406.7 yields 1.34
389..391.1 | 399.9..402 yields 1.26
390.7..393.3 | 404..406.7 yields 1.25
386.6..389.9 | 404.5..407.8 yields 1.24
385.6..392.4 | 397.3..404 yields 1.17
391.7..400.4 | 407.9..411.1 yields 1.20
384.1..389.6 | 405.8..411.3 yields 1.22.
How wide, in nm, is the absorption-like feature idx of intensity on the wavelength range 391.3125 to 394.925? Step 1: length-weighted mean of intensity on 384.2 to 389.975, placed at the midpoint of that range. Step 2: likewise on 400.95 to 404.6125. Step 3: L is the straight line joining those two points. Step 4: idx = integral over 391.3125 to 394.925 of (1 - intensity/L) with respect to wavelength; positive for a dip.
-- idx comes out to 0.38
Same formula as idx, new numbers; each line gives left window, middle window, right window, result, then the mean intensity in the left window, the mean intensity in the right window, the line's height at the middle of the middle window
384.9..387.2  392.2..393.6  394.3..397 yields 0.141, 57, 52.1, 53.5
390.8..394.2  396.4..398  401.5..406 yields 0.374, 50.8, 64.1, 56.4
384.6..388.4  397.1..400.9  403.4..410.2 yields 0.203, 54.9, 60.6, 58.4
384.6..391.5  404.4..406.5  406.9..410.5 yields -0.157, 53.9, 57.7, 57.1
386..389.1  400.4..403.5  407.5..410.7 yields -0.311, 54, 58.5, 57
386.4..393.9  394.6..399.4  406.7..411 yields 0.188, 52.3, 58.7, 54.6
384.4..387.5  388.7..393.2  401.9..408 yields 0.326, 55.4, 62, 57.2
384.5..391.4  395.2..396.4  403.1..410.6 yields 0.049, 53.8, 60.3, 56.5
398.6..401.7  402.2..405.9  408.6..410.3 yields -0.302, 59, 58.4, 58.8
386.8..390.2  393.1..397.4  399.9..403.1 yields 0.724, 53.5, 62.8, 58.3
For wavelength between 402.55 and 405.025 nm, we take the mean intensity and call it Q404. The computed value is 63.9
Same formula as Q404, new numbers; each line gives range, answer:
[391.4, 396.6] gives 52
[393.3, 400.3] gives 52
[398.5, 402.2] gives 60.4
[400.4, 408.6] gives 62.2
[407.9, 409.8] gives 60.3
